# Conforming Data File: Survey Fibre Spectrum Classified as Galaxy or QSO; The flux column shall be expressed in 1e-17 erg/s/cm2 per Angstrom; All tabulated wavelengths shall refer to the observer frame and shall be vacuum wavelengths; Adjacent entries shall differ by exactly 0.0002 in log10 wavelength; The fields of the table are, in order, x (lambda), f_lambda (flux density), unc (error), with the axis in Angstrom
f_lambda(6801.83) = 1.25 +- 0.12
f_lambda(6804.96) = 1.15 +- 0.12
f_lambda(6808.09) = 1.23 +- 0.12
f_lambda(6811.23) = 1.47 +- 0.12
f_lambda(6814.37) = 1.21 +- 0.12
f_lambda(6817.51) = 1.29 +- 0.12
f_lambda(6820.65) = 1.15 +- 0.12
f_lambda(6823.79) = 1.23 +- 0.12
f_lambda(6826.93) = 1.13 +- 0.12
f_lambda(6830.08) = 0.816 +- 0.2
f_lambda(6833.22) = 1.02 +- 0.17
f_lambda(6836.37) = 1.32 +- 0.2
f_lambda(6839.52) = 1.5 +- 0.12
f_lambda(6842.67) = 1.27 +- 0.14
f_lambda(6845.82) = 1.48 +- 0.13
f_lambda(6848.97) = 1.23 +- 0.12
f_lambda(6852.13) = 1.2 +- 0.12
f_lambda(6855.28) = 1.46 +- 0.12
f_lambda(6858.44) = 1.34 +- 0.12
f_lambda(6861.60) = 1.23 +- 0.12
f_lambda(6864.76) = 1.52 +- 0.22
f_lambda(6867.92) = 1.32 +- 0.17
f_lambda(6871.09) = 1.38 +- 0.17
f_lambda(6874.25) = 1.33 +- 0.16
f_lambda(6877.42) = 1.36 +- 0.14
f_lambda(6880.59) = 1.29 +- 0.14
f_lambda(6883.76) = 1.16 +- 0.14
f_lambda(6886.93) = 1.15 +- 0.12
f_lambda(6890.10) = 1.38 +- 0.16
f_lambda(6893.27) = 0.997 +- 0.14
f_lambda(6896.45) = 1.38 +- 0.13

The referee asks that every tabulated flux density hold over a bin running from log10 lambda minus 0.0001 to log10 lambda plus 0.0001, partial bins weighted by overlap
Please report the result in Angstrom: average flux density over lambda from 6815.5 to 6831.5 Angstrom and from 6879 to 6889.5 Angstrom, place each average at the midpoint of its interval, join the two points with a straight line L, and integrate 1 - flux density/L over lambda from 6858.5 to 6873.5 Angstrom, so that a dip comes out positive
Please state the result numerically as -2.1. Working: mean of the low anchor 1.13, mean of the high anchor 1.22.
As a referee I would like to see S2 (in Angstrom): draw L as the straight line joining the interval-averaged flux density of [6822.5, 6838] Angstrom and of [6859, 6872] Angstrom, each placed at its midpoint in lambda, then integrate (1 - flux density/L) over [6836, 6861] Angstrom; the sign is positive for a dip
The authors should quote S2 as -2.3 Angstrom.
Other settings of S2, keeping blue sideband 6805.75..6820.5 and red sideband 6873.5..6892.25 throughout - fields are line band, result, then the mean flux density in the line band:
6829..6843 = 0.9 Angstrom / 1.19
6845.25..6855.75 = -0.4 Angstrom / 1.32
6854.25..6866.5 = -1.1 Angstrom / 1.38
